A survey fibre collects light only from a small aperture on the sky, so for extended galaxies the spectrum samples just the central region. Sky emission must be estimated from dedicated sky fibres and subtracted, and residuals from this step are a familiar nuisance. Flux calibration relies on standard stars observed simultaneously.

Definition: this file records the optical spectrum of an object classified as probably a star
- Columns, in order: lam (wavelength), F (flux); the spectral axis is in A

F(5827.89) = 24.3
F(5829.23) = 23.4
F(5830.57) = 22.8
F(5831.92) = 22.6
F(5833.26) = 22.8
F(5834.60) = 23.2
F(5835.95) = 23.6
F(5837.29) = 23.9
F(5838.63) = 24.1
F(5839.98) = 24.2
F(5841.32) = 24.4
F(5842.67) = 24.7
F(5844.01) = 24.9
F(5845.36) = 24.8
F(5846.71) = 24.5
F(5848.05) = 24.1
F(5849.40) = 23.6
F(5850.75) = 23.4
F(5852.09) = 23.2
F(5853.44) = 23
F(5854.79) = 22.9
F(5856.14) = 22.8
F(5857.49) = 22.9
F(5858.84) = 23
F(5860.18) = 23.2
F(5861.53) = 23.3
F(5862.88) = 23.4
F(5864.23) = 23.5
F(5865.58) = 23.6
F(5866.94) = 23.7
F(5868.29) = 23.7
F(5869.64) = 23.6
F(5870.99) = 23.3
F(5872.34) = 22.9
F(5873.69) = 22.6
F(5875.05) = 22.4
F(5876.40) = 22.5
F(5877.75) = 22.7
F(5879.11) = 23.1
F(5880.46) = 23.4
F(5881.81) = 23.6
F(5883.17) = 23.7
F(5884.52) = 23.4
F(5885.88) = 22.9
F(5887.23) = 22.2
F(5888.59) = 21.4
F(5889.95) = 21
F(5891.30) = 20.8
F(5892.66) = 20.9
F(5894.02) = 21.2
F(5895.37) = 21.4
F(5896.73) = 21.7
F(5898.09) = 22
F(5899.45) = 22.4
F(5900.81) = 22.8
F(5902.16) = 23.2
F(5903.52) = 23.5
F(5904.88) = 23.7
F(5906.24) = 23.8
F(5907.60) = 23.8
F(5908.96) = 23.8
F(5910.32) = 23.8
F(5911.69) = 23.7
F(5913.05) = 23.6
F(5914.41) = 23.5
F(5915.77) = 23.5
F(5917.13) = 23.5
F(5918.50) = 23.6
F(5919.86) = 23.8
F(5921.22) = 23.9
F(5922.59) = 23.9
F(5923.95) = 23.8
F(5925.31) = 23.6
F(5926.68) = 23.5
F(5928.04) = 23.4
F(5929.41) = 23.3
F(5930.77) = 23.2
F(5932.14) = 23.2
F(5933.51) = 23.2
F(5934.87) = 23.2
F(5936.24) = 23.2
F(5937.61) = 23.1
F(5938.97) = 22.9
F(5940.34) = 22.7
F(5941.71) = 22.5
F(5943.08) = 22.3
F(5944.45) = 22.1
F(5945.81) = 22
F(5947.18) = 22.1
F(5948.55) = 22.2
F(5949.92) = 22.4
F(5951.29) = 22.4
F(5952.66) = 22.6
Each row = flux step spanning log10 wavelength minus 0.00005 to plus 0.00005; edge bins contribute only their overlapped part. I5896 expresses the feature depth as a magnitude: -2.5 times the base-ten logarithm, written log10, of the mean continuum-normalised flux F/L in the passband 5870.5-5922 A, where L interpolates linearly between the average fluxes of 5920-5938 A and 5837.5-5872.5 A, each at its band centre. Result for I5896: 0.03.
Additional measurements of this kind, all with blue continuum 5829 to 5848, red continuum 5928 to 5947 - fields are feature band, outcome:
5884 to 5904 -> 0.061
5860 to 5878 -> 0.017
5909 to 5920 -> -0.025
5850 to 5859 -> 0.032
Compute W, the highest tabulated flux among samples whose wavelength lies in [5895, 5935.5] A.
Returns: 23.9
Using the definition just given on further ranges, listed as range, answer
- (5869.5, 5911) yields 23.8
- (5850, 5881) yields 23.7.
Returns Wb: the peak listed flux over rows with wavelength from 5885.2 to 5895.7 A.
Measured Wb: 22.9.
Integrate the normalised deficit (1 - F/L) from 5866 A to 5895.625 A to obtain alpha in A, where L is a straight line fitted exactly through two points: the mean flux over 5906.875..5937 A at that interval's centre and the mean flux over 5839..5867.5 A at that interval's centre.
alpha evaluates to 1.3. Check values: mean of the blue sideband 23.7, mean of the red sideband 23.5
